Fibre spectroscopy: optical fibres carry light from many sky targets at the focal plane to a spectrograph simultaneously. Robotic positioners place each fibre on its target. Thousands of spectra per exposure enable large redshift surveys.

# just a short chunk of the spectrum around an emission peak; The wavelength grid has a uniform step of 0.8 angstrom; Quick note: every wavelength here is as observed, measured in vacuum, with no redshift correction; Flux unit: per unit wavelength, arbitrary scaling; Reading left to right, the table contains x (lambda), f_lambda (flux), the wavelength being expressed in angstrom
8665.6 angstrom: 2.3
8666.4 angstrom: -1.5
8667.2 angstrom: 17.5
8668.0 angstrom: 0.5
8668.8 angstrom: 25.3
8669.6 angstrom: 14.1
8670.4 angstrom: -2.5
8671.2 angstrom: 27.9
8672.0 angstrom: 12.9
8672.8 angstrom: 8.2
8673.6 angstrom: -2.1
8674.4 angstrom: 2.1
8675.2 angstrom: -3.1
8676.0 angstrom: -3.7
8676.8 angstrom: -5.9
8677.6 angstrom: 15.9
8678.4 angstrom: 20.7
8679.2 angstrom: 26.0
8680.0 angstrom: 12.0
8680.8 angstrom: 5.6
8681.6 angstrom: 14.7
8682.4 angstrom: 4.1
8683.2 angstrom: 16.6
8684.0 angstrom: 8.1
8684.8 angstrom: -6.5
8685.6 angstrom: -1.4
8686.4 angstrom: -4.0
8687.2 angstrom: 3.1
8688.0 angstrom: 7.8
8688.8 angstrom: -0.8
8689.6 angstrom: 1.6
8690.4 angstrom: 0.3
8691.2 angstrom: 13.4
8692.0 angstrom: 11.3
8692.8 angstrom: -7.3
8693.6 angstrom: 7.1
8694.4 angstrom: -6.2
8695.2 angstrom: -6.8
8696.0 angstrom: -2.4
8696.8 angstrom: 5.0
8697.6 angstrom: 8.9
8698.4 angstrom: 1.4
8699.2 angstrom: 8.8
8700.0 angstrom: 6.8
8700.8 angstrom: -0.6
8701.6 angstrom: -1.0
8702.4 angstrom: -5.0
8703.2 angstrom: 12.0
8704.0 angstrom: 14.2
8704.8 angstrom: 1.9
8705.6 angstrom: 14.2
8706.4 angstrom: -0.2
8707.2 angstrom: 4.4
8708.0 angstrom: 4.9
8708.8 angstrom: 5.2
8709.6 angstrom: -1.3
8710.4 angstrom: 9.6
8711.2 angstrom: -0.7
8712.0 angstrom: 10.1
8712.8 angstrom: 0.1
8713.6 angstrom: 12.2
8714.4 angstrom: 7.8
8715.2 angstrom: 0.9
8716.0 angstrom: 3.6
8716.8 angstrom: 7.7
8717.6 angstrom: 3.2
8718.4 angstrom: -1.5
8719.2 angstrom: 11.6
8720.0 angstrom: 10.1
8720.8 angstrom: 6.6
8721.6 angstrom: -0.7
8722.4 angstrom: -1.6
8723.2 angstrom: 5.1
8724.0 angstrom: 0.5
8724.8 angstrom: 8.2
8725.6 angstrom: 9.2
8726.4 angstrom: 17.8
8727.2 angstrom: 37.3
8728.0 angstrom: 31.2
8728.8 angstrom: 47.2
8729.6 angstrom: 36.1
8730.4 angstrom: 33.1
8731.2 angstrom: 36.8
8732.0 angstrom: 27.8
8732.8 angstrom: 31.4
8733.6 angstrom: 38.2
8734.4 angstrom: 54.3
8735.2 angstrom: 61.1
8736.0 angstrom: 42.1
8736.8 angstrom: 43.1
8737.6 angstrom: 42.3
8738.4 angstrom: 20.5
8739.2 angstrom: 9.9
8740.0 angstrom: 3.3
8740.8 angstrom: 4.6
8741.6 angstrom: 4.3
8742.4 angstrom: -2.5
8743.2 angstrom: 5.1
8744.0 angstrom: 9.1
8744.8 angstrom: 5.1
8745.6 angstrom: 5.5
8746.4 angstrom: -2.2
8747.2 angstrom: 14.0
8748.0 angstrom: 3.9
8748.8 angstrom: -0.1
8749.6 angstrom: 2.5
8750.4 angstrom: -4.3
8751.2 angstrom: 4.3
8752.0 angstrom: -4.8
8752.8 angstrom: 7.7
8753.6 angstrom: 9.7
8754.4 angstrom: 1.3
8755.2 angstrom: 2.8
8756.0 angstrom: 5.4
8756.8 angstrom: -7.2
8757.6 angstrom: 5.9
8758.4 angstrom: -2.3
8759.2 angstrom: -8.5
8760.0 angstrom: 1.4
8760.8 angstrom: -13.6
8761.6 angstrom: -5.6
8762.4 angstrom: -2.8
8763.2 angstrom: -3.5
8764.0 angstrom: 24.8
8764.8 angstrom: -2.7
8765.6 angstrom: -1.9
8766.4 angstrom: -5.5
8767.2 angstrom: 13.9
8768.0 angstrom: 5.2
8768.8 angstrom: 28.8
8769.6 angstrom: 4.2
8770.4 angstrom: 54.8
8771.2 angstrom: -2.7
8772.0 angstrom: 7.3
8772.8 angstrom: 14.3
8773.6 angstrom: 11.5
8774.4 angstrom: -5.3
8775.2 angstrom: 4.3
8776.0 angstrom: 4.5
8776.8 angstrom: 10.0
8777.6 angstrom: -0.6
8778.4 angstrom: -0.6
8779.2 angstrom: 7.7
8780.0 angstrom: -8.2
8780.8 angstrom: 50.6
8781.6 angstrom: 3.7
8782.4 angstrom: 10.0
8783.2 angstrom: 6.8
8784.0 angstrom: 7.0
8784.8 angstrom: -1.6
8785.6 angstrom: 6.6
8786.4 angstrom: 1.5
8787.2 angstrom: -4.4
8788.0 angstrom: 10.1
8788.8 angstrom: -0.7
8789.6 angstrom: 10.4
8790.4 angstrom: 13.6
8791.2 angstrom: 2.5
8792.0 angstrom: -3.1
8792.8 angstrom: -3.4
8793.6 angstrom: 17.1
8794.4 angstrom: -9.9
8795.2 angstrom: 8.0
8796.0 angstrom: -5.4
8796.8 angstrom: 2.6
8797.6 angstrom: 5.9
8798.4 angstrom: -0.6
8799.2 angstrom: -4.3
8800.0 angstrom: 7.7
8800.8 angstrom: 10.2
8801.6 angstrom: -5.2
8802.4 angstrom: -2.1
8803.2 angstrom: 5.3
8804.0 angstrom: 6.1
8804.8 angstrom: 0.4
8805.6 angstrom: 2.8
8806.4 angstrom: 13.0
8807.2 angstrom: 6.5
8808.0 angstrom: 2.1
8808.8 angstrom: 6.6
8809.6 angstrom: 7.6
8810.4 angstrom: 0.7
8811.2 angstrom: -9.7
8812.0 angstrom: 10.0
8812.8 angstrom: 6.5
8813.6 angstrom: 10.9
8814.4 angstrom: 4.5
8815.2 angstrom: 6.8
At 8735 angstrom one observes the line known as [O II]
